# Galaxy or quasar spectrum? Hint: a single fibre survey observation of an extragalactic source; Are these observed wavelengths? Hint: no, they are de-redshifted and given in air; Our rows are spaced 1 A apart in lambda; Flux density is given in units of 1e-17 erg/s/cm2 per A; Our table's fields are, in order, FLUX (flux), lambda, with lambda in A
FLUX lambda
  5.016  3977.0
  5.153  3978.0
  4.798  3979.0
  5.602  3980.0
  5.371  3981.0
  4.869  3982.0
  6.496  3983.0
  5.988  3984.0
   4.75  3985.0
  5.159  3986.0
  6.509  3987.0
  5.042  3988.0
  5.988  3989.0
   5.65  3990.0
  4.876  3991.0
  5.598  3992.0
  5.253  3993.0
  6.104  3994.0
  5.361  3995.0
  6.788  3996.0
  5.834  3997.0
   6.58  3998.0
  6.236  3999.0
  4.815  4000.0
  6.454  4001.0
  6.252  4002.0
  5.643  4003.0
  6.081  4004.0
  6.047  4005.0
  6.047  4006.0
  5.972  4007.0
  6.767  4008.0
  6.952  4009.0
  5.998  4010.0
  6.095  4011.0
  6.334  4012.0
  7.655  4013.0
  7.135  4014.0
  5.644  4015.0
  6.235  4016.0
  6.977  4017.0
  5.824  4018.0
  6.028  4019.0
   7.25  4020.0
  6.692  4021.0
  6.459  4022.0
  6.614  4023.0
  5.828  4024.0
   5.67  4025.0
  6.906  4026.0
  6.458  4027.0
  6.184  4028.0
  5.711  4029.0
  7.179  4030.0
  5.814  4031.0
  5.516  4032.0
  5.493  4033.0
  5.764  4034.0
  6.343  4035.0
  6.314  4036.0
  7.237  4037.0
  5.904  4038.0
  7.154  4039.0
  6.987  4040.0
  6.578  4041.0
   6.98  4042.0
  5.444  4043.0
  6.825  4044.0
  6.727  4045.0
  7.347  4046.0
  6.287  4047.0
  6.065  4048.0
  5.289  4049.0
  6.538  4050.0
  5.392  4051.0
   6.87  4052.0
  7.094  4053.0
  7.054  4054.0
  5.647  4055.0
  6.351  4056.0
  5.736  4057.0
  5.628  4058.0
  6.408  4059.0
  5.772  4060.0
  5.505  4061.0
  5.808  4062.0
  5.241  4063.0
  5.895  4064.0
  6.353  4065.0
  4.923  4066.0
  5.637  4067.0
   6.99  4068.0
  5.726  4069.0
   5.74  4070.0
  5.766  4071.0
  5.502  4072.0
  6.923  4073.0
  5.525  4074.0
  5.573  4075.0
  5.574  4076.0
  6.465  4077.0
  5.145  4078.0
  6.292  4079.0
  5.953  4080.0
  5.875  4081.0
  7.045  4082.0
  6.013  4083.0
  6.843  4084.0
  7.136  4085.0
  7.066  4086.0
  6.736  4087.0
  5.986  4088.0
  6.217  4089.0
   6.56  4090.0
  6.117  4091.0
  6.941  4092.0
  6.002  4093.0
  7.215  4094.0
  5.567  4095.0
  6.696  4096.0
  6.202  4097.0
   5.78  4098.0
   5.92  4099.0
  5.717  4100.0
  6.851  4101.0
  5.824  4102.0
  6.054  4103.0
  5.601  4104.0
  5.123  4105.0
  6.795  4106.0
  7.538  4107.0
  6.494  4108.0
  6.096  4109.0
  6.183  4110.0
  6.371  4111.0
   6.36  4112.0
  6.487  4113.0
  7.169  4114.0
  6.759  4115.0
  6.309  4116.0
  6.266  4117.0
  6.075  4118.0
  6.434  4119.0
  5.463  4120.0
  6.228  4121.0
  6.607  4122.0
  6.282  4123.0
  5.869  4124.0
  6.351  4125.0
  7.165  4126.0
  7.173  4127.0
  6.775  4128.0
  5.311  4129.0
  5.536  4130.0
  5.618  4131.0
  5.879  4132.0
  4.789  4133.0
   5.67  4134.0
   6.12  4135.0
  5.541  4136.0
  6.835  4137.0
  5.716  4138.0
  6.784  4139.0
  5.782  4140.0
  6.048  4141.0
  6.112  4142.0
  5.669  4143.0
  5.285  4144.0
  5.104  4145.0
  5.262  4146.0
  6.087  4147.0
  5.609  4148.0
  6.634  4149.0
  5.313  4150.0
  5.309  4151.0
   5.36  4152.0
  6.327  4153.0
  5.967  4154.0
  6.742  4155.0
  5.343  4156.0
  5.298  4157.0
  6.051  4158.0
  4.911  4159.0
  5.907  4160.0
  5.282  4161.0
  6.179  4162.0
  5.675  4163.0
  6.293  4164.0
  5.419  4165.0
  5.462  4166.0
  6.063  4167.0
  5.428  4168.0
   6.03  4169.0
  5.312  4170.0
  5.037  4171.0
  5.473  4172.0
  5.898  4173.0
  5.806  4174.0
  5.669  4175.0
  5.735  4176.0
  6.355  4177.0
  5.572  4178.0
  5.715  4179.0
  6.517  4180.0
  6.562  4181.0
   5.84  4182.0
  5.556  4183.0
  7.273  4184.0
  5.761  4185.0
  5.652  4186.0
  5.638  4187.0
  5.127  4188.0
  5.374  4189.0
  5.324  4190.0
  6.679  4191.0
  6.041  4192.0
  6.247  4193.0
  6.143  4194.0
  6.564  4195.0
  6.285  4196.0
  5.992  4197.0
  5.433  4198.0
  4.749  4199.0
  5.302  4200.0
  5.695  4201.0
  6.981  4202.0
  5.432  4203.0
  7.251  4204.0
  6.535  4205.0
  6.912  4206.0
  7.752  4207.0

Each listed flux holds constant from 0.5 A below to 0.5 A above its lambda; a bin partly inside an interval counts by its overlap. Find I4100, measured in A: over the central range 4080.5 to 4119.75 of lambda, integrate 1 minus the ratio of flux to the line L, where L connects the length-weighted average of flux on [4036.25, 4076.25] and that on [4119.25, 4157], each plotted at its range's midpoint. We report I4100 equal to -2.14 A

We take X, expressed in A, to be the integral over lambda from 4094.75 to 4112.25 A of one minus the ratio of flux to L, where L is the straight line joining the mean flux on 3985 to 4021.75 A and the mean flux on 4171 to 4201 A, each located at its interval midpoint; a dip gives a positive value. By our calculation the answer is -0.6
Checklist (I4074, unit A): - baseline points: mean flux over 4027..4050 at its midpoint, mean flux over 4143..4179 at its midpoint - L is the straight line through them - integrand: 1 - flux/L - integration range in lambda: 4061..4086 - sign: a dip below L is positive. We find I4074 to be 0.6 A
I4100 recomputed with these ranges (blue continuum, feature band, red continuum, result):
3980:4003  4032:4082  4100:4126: -0.7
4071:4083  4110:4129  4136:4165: -1.7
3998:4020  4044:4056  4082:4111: -0.2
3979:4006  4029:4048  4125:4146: -2.0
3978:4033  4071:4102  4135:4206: -1.5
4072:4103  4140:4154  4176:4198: 0.9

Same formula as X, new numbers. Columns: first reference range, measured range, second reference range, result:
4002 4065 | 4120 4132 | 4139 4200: -0.54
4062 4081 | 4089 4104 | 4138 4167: -1.04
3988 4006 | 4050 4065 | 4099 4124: 0.04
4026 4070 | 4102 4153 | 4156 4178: -1.94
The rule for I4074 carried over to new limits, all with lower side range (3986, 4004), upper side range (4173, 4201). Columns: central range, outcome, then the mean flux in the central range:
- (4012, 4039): -2.5 A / 6.35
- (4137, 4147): 0.1 A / 5.82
